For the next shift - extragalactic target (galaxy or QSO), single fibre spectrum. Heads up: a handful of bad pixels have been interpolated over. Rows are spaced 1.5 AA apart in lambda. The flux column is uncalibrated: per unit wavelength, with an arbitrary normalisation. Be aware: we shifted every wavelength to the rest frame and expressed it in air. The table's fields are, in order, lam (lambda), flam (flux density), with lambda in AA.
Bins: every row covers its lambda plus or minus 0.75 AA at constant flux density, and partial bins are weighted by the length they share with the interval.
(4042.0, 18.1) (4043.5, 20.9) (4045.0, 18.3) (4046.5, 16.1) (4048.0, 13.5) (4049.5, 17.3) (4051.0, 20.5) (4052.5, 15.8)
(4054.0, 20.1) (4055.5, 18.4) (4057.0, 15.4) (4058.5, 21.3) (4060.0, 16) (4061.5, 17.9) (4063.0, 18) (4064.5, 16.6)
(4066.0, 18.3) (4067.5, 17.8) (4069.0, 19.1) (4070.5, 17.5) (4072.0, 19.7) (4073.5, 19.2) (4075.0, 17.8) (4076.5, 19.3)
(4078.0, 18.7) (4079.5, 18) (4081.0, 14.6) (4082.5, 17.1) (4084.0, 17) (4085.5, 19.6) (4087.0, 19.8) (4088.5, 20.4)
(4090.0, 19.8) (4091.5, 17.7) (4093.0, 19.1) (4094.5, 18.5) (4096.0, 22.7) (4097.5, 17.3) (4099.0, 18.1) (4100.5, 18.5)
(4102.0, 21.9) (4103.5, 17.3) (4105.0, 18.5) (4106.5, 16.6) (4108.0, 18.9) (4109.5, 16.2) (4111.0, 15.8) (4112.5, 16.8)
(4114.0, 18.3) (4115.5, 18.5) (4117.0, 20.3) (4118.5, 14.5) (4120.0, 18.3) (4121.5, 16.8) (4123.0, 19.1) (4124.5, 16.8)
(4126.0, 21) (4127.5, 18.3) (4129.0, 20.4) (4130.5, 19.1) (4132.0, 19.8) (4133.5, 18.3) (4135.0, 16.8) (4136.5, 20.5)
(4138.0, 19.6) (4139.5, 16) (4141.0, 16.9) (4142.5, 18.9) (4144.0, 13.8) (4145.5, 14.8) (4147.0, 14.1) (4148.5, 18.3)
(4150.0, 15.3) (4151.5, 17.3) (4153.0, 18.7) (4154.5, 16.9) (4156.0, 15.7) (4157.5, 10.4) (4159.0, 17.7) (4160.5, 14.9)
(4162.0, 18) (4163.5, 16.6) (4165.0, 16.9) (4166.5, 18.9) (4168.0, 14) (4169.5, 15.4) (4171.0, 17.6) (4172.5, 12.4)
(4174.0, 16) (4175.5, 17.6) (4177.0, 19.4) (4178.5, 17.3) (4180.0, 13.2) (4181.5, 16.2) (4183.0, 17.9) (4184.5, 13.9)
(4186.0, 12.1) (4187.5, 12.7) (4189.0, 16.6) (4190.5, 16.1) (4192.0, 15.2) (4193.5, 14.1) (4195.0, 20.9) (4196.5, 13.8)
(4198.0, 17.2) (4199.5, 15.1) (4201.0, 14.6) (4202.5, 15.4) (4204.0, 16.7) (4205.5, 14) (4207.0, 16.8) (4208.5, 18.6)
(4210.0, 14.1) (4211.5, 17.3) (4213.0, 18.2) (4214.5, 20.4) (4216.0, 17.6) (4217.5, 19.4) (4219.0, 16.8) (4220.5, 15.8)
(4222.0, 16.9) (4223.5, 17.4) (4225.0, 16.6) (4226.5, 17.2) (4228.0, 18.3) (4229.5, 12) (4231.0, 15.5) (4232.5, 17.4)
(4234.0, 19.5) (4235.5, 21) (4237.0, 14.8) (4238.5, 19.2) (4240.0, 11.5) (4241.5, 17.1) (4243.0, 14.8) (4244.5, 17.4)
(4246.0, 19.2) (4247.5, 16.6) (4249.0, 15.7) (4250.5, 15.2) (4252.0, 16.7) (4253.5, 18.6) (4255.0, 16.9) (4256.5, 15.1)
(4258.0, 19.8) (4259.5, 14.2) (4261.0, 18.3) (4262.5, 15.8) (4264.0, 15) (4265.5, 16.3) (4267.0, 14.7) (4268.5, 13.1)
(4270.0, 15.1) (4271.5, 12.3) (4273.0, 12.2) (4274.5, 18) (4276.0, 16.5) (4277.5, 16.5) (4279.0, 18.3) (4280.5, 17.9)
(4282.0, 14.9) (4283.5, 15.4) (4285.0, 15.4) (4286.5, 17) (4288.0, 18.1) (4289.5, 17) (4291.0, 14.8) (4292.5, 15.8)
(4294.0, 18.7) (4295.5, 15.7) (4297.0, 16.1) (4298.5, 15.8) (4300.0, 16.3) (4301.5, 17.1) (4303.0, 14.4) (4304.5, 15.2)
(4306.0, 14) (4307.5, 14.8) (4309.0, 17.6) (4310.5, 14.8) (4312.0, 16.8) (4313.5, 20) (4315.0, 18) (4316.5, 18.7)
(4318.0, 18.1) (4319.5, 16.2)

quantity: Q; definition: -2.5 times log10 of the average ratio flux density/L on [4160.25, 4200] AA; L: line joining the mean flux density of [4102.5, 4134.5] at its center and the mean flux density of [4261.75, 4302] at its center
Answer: 0.09 mag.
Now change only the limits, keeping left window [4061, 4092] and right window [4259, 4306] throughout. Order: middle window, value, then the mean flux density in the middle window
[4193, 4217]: 0.01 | 16.6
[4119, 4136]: -0.05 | 18.6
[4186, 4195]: 0.12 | 15.2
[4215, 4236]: -0.05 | 17.2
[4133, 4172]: 0.05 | 16.6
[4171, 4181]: 0.07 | 16.1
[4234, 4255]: -0.04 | 16.9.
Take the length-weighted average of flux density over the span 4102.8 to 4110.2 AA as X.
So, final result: 17.5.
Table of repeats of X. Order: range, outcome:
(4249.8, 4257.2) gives 16.5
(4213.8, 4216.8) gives 19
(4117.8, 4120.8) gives 16.4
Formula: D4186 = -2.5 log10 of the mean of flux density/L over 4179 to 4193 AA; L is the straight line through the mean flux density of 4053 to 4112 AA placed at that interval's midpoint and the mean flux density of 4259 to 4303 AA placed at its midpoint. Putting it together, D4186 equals 0.15 mag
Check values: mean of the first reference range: 18.3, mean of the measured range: 14.9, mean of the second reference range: 15.9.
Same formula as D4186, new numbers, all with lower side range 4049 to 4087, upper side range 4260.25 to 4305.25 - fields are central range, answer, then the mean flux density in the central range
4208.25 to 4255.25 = -0.03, 17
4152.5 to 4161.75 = 0.09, 15.8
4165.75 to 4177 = 0.05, 16.2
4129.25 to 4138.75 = -0.10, 19.1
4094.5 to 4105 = -0.08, 19.2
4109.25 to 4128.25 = -0.01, 17.8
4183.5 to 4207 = 0.10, 15.3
